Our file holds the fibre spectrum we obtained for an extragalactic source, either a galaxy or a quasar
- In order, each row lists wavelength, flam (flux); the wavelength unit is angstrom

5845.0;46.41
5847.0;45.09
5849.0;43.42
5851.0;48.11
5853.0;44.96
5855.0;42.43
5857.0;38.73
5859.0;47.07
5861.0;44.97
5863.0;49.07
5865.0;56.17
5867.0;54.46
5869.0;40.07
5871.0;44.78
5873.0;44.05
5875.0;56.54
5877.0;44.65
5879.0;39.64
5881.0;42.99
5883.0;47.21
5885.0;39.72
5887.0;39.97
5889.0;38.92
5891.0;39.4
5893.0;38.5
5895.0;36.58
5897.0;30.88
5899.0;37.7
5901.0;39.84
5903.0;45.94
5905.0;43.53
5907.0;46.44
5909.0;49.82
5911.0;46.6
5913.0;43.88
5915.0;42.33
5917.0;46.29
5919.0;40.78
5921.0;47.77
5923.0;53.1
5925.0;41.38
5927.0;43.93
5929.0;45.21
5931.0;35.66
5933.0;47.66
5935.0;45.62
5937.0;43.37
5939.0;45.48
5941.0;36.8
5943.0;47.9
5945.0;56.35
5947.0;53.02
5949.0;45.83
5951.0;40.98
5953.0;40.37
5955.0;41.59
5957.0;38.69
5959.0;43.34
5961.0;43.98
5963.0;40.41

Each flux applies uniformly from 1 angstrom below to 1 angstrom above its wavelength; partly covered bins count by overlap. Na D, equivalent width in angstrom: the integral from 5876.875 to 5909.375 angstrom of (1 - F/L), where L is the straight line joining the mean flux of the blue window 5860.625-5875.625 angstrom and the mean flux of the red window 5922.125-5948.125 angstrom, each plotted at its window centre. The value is 4.5 angstrom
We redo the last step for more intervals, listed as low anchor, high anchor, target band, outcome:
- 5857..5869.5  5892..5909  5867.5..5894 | 0.9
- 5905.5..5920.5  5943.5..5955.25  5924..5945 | 1.0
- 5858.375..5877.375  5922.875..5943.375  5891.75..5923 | 1.8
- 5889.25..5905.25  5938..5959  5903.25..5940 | -3.0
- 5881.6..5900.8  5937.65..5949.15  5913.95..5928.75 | -0.4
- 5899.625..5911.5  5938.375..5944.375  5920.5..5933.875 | -0.1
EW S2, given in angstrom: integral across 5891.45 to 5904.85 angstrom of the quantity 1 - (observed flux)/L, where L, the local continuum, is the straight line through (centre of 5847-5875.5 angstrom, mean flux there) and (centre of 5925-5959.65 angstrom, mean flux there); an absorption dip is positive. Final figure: 2.0 angstrom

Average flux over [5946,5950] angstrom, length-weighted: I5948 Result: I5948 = 49.4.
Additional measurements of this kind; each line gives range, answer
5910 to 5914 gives 45.2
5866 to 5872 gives 46.4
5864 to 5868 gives 55.3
